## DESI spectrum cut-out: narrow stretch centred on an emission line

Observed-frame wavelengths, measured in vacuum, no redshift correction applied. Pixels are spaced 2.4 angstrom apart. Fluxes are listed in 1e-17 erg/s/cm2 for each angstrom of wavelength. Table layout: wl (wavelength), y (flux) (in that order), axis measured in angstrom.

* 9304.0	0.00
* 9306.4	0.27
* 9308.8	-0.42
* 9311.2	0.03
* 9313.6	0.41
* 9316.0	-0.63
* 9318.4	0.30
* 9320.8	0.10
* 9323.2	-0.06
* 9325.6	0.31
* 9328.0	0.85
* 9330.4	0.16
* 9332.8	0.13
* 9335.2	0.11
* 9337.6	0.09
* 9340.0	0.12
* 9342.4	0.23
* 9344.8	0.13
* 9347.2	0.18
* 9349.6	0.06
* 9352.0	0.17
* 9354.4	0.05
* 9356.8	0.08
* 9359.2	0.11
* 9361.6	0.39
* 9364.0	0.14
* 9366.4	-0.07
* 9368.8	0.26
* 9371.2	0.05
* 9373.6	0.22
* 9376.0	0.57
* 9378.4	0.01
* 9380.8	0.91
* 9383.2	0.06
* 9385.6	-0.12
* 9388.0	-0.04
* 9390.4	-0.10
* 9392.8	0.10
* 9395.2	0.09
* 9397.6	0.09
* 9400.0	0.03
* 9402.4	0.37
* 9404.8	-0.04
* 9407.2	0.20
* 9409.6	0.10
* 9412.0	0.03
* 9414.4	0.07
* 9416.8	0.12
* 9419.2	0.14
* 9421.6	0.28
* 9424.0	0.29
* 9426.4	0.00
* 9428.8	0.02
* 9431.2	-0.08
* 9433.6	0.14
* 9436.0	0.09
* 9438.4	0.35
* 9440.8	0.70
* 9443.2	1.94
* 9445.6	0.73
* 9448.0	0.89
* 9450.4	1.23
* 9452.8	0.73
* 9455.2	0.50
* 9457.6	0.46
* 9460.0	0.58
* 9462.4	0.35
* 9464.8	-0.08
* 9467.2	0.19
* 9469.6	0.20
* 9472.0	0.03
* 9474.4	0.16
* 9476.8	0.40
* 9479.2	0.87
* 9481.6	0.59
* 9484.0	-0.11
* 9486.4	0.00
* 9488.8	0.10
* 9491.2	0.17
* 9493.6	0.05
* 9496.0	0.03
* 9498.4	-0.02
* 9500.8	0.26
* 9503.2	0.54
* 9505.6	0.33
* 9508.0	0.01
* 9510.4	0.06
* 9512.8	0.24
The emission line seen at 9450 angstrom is [O II] 3727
